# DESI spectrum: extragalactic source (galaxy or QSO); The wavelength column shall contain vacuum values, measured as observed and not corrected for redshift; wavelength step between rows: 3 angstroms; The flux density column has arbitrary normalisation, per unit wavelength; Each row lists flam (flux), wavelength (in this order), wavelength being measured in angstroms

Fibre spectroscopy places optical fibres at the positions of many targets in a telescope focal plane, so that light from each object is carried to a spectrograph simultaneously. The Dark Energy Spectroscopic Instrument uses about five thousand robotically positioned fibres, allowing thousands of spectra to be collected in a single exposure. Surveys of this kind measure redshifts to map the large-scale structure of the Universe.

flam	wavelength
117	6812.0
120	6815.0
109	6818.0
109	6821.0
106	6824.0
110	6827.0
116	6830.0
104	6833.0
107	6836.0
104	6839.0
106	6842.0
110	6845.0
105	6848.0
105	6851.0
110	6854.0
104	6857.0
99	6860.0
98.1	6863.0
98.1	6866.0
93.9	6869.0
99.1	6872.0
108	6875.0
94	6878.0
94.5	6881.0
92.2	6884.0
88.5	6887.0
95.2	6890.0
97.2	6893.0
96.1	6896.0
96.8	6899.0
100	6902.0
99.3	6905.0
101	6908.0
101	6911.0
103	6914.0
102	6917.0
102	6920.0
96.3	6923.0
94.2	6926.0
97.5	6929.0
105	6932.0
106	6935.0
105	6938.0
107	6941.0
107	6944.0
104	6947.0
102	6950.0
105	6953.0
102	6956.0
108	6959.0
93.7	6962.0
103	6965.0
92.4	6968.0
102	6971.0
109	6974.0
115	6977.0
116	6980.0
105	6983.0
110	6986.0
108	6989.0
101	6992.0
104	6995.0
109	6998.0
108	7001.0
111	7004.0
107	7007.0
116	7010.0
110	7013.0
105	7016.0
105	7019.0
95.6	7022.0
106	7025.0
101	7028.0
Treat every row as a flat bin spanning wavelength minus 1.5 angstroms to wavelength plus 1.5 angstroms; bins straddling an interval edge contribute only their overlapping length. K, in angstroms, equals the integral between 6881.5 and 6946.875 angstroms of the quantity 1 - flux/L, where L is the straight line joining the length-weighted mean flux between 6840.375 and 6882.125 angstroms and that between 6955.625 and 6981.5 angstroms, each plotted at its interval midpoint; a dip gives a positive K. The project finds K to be 2.3 angstroms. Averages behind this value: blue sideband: 102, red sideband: 105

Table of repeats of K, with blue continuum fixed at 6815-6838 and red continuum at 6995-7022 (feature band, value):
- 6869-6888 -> 2.2 angstroms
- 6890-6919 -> 2.5 angstroms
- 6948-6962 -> 0.7 angstroms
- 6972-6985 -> -0.3 angstroms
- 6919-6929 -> 1.0 angstroms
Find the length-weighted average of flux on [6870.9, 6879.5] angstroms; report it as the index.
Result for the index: 100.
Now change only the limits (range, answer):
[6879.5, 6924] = 97.7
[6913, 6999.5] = 104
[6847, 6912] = 98.8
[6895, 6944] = 101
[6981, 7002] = 107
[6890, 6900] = 96.5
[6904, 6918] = 101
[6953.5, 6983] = 105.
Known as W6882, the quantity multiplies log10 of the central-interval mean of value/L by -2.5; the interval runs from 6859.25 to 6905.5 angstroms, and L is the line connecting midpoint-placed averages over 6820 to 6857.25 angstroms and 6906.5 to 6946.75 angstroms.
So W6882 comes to 0.09 mag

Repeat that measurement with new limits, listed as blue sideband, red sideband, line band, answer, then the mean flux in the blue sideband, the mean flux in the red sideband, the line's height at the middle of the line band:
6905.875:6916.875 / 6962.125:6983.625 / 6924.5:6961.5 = 0.002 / 102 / 105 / 103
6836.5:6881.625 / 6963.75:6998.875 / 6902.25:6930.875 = 0.047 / 102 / 106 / 104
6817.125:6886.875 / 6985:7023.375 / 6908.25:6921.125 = 0.030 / 103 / 107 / 105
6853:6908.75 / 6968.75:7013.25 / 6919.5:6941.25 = 0.015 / 98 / 108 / 103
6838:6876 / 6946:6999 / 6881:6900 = 0.102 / 103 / 105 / 104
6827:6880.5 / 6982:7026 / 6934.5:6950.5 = 0.001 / 104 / 107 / 105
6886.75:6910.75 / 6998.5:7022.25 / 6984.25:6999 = -0.002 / 97.4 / 108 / 106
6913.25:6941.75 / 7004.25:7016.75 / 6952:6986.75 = 0.009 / 102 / 110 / 106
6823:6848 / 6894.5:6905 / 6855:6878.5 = 0.034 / 108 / 97.9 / 103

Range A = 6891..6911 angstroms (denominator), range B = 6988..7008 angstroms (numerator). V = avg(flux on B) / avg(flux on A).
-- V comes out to 1.08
